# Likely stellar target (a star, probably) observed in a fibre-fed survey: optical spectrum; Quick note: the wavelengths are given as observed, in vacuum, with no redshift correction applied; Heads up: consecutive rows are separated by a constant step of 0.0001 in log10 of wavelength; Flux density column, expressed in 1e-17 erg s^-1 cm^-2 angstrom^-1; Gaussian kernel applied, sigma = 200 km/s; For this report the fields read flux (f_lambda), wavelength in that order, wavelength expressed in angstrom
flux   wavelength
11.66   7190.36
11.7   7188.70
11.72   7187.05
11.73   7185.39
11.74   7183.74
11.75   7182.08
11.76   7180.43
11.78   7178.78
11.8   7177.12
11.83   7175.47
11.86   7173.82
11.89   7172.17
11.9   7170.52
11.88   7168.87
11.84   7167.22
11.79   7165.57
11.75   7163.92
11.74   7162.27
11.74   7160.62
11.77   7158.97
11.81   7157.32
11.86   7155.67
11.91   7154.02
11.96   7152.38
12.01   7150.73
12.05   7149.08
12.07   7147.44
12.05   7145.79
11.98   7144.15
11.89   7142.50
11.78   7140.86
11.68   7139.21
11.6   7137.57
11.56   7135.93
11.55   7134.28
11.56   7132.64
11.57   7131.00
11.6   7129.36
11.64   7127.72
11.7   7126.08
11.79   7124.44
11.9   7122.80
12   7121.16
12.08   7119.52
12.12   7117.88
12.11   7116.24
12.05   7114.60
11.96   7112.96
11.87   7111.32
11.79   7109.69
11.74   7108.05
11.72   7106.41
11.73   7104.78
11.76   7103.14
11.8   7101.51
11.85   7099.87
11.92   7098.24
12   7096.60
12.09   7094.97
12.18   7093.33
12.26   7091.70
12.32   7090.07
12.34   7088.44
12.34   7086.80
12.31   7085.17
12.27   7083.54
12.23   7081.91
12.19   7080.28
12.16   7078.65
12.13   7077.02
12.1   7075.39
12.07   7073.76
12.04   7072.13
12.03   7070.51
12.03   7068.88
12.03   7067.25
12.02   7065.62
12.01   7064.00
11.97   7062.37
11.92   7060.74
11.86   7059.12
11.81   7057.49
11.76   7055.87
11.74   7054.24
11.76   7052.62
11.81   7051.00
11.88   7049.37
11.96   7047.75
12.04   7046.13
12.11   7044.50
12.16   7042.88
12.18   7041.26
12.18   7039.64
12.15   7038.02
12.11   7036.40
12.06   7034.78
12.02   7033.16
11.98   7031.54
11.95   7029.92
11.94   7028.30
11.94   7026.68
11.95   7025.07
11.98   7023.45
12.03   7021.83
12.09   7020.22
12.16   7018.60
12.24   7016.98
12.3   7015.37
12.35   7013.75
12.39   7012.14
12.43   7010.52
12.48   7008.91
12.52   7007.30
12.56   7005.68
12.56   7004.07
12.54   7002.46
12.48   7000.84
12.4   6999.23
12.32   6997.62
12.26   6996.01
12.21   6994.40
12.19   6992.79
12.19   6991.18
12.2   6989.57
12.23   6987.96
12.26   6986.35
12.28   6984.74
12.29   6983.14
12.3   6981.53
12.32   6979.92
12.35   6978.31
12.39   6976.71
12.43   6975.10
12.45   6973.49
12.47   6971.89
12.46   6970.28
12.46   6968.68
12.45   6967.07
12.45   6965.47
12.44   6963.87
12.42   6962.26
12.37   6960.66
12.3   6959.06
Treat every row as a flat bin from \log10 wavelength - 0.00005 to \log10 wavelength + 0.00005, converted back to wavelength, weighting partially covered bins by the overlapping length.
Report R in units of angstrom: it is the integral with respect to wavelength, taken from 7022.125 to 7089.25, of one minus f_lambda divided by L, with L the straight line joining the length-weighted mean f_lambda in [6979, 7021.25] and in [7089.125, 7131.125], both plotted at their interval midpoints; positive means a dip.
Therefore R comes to 0.4 angstrom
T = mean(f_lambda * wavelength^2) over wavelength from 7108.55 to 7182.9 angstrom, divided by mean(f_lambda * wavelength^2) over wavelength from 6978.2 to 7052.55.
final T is 1.0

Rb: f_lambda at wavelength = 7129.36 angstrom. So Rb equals 11.6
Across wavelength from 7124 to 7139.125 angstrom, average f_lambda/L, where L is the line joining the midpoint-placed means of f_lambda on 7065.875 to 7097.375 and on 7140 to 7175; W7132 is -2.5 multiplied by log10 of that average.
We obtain 0.03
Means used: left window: 12.2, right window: 11.9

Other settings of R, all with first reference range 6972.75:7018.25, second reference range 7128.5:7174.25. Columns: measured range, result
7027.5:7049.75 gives 0.27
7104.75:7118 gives 0.06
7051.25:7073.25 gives 0.36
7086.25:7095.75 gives -0.18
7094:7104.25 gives 0.08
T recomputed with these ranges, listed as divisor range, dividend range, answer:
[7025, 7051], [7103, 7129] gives 1.01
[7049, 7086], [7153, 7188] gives 1.01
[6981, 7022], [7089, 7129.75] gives 1.00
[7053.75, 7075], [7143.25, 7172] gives 1.02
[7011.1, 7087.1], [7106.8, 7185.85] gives 1.01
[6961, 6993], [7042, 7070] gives 0.99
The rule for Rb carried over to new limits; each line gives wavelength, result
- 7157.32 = 11.81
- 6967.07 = 12.45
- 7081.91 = 12.23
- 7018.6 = 12.16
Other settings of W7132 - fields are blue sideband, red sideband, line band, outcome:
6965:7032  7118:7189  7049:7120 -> 0.00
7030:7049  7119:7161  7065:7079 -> -0.01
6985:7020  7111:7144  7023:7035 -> 0.02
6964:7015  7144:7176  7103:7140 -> 0.02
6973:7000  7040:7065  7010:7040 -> 0.00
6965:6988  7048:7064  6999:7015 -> -0.03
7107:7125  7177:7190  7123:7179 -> 0.00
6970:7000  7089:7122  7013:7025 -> 0.01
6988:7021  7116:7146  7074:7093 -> -0.02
